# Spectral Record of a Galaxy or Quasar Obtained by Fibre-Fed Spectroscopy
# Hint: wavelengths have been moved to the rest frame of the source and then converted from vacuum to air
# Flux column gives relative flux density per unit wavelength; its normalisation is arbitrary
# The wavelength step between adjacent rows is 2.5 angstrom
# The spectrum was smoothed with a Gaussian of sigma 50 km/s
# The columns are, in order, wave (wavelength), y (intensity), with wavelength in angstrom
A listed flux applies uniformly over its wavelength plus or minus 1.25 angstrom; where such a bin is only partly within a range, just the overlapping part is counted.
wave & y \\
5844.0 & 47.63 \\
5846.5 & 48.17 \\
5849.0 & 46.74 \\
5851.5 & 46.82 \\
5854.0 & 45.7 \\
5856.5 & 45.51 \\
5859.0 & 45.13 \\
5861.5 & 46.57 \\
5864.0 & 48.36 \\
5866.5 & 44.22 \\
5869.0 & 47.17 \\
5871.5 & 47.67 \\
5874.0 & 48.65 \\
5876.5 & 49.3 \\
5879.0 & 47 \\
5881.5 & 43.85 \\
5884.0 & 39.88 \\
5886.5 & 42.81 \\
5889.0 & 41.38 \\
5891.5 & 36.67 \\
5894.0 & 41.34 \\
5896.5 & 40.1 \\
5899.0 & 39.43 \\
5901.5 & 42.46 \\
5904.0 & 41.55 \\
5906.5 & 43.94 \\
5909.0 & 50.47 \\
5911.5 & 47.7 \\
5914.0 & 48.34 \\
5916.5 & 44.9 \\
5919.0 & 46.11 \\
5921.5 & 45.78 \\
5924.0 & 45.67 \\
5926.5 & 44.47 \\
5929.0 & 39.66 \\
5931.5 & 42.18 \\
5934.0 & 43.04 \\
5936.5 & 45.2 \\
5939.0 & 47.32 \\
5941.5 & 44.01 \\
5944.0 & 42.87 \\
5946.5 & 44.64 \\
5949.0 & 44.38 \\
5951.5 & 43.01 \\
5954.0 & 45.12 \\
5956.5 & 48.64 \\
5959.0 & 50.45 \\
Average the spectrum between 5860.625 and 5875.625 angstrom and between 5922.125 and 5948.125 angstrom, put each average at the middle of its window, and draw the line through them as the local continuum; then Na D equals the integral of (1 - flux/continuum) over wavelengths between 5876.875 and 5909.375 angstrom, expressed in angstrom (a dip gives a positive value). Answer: 2.56 angstrom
